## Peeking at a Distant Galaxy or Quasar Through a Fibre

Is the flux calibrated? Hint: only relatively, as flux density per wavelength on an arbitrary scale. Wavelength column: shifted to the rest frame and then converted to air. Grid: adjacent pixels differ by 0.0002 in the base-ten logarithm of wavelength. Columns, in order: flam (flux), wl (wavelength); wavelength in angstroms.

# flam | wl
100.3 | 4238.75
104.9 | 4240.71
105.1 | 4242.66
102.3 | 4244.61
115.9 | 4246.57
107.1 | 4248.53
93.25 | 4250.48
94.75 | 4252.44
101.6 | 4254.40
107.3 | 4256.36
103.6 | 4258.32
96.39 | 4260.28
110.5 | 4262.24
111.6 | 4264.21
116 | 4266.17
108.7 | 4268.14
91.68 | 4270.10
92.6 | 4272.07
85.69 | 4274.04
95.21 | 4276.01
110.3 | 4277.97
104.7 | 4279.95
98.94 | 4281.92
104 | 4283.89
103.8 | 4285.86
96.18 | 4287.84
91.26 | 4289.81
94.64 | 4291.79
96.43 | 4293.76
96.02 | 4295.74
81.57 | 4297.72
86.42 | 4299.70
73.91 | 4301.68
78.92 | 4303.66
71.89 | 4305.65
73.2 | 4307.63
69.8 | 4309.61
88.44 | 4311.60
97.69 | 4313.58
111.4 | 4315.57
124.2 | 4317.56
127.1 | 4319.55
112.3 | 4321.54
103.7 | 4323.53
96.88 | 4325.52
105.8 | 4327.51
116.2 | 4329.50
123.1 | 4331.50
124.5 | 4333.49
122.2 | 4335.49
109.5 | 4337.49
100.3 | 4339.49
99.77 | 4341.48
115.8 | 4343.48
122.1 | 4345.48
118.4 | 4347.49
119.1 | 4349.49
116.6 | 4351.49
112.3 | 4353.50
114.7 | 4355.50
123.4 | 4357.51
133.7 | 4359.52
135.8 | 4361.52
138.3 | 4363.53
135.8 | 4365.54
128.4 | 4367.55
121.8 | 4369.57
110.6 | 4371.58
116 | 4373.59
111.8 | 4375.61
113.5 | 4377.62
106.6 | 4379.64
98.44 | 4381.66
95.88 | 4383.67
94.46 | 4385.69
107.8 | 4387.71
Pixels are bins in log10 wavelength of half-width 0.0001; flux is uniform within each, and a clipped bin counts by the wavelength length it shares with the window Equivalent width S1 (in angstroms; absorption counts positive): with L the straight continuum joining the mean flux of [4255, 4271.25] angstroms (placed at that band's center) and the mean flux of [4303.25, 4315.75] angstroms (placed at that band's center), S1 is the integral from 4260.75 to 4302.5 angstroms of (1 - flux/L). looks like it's -0.48 angstroms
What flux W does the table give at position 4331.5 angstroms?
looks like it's 123.1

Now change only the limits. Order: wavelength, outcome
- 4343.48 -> 115.8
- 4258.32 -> 103.6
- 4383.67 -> 95.88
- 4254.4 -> 101.6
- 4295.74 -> 96.02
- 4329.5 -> 116.2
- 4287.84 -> 96.18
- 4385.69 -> 94.46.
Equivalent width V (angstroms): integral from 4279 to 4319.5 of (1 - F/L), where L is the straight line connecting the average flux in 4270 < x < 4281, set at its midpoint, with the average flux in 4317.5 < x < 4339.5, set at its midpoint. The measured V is 4.5 angstroms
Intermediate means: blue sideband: 97.1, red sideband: 114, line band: 93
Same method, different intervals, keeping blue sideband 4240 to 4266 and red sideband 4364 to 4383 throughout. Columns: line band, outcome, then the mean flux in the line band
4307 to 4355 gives 1.3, 109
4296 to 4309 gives 3.7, 78.4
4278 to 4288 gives 0.4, 103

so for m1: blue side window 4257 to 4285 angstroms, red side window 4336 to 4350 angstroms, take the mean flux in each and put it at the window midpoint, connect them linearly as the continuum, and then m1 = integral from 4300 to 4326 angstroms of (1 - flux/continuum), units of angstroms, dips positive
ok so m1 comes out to 3.34 angstroms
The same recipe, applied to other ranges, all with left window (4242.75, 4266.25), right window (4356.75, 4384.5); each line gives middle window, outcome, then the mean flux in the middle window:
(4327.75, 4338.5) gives -0.3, 118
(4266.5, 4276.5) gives 1.0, 96.1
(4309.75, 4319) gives 0.7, 103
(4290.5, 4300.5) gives 1.7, 91.1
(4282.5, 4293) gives 1.0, 98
